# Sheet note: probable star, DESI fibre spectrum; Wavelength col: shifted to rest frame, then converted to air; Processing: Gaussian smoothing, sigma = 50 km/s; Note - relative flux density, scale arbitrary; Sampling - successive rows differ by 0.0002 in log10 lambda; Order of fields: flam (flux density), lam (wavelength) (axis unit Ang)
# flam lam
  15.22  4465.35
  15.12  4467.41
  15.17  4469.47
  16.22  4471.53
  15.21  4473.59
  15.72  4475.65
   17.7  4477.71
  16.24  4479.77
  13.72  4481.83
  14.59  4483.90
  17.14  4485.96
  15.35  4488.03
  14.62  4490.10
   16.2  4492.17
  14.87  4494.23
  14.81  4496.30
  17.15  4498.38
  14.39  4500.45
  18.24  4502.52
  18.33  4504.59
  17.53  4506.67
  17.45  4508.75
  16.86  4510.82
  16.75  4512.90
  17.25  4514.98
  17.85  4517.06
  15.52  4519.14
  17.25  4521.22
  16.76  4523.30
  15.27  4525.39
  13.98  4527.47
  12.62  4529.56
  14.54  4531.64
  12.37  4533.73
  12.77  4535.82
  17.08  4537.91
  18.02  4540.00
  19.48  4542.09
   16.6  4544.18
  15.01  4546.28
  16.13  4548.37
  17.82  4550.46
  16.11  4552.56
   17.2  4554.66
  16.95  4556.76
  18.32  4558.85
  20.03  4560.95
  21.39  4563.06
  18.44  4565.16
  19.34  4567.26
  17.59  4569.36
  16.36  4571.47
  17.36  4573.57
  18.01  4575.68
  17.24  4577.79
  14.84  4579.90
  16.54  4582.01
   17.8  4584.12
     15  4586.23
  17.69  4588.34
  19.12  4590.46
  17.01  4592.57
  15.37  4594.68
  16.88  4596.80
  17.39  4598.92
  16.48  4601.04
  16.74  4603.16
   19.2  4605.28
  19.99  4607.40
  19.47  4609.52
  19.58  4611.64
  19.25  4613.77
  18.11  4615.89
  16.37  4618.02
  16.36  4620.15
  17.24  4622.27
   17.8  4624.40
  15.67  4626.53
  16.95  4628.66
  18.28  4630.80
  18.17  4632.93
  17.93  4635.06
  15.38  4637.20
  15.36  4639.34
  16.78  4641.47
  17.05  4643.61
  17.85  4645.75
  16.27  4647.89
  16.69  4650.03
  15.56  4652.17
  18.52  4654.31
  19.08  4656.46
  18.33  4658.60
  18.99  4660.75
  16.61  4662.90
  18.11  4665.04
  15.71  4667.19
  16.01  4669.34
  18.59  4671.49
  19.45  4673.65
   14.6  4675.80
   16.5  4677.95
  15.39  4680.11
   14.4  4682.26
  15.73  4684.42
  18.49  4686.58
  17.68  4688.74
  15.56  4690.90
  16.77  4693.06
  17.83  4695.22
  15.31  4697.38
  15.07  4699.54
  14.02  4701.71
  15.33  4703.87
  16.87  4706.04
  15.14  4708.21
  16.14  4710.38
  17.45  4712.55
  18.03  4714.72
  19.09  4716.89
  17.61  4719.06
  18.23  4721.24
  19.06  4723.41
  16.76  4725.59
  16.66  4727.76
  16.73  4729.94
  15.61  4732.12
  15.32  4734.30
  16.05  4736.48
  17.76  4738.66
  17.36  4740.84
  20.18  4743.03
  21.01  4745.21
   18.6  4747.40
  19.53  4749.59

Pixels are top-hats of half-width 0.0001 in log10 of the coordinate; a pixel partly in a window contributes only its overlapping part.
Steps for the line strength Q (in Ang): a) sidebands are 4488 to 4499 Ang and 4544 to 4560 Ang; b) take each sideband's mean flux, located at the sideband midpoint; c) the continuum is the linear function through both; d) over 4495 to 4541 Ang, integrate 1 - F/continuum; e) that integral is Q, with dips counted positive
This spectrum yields -0.1 Ang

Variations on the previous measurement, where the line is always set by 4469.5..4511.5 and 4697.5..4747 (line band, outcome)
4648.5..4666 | -0.9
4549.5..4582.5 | -2.7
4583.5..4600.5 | -0.5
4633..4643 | 0.1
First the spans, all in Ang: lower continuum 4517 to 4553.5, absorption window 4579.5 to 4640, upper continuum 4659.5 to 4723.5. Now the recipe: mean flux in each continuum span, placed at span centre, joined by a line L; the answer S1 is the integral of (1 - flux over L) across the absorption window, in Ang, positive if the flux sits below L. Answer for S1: -4.1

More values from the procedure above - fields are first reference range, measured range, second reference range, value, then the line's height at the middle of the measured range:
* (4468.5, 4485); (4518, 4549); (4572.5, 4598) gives 1.4 Ang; 16.3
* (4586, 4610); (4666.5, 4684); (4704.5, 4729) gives 1.1 Ang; 17.4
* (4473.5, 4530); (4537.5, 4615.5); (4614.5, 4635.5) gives -3.8 Ang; 16.8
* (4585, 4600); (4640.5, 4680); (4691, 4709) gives -2.4 Ang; 16.2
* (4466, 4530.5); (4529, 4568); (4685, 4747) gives -1.6 Ang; 16.2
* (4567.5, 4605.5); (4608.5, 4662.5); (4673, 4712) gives -2.8 Ang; 16.6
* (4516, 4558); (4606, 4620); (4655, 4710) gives -2.0 Ang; 16.3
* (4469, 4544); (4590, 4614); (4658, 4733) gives -2.3 Ang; 16.4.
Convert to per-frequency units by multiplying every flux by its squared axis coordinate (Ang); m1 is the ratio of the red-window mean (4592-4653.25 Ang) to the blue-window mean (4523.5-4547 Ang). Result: 1.2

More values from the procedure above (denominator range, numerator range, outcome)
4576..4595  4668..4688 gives 1.02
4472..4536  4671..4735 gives 1.15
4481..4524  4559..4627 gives 1.13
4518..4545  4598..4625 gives 1.20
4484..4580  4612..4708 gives 1.07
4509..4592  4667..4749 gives 1.08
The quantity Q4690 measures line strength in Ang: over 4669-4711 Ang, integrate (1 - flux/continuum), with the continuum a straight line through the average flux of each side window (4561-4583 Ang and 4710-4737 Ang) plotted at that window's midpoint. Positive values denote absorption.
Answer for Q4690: 2.6 Ang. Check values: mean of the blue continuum 17.8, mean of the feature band 16.2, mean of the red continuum 17.2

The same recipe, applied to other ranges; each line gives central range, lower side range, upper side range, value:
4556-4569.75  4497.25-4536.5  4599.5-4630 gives -1.8 Ang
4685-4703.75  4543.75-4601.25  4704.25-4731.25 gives 1.1 Ang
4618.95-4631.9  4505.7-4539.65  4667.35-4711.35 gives -0.8 Ang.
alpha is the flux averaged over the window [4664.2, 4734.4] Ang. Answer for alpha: 16.7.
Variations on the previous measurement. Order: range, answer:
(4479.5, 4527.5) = 16.2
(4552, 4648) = 17.5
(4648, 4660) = 17.6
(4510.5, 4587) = 16.7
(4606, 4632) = 17.9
